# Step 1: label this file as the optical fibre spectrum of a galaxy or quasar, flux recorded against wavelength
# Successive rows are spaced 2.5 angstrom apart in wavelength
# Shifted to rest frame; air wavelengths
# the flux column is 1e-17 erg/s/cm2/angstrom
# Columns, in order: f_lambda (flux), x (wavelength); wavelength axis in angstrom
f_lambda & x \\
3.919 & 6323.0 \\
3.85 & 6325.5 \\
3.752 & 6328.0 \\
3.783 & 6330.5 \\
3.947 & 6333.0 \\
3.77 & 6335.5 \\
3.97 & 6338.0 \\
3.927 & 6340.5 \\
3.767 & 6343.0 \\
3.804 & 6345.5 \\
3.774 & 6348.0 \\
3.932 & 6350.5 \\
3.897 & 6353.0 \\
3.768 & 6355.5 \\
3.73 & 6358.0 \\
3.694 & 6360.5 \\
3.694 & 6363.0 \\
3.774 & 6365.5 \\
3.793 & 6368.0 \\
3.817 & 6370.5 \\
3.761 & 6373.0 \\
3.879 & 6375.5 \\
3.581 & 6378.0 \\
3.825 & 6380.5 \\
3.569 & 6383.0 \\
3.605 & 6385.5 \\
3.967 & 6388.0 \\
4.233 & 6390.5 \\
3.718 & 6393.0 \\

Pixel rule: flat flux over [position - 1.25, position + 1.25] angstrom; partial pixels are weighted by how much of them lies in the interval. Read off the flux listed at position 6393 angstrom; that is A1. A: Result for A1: 3.718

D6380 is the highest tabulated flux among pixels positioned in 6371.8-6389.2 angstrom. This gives 3.967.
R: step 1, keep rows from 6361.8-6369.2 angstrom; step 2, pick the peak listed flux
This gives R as 3.793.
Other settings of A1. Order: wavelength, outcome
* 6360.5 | 3.694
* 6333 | 3.947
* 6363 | 3.694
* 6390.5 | 4.233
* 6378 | 3.581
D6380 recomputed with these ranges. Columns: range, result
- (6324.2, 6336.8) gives 3.947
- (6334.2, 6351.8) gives 3.97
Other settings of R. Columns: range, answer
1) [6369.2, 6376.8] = 3.879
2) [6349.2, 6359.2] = 3.932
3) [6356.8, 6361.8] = 3.73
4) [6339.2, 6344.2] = 3.927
